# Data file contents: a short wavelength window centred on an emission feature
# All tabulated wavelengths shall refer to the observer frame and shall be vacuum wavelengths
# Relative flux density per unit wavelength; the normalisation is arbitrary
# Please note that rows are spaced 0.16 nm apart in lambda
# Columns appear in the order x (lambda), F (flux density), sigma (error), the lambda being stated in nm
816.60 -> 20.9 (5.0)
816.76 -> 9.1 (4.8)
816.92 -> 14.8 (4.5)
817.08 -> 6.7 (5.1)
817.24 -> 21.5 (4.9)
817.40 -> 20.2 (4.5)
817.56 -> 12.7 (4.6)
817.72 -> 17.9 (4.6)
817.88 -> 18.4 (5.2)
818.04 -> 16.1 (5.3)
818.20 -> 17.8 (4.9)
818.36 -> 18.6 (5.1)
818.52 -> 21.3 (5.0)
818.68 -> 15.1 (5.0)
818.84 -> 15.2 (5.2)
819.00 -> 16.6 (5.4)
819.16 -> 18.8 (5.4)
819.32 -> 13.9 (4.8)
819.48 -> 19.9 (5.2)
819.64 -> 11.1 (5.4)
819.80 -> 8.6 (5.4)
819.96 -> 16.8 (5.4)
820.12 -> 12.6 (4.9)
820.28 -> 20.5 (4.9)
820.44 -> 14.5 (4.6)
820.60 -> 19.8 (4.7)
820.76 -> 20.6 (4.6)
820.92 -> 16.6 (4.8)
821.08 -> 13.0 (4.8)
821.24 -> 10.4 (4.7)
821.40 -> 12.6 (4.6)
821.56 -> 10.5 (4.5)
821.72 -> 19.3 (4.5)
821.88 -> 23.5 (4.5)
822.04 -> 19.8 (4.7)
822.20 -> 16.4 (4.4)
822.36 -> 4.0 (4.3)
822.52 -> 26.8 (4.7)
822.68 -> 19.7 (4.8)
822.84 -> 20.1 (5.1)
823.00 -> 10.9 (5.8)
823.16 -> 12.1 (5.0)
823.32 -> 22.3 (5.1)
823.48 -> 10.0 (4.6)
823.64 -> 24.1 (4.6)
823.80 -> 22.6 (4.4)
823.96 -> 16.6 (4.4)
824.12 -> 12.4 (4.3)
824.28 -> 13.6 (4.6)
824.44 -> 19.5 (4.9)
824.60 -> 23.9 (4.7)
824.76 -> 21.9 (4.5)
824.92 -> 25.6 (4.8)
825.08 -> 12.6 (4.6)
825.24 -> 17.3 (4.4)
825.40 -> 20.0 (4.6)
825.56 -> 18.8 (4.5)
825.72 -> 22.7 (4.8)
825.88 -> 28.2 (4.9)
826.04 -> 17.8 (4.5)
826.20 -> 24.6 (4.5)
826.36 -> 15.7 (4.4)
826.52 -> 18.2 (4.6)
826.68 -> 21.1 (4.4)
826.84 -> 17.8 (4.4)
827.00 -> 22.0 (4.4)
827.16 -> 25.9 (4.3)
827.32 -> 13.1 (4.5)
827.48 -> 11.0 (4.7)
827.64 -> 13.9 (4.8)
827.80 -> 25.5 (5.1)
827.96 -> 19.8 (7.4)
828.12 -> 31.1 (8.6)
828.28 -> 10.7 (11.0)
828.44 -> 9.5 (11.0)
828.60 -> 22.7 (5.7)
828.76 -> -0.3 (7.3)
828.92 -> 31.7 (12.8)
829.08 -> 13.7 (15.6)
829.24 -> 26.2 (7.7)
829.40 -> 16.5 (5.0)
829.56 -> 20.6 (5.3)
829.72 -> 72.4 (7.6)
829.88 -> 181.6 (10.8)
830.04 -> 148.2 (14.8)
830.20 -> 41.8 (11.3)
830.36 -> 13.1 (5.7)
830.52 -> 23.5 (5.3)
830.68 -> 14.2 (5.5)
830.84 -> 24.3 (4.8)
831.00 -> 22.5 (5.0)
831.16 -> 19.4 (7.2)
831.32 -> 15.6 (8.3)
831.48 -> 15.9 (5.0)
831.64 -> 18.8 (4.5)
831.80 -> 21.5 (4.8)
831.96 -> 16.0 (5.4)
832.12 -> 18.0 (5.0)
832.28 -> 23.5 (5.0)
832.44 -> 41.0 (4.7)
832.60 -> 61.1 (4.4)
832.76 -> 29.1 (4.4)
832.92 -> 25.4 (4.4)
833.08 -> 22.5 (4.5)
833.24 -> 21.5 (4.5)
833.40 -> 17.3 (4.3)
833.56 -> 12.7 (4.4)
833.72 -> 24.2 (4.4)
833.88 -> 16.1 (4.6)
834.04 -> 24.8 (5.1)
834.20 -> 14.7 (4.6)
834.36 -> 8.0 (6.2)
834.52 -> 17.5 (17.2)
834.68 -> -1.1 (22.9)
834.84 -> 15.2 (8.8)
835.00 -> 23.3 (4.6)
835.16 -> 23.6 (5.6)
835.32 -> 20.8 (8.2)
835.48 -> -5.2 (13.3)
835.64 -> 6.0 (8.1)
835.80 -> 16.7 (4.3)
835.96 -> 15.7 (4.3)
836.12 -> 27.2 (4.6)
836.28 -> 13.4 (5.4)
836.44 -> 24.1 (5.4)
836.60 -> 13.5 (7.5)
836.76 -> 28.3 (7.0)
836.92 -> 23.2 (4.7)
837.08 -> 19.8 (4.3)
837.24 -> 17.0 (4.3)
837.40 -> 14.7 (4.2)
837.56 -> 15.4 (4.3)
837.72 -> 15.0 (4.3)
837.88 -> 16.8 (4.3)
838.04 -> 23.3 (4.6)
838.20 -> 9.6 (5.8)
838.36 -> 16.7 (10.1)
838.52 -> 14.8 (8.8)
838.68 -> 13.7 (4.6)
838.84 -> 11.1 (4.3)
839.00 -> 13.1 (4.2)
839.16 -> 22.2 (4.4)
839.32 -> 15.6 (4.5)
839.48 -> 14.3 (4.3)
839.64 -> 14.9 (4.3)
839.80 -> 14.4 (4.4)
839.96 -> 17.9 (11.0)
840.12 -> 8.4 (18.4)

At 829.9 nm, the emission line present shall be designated Halpha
